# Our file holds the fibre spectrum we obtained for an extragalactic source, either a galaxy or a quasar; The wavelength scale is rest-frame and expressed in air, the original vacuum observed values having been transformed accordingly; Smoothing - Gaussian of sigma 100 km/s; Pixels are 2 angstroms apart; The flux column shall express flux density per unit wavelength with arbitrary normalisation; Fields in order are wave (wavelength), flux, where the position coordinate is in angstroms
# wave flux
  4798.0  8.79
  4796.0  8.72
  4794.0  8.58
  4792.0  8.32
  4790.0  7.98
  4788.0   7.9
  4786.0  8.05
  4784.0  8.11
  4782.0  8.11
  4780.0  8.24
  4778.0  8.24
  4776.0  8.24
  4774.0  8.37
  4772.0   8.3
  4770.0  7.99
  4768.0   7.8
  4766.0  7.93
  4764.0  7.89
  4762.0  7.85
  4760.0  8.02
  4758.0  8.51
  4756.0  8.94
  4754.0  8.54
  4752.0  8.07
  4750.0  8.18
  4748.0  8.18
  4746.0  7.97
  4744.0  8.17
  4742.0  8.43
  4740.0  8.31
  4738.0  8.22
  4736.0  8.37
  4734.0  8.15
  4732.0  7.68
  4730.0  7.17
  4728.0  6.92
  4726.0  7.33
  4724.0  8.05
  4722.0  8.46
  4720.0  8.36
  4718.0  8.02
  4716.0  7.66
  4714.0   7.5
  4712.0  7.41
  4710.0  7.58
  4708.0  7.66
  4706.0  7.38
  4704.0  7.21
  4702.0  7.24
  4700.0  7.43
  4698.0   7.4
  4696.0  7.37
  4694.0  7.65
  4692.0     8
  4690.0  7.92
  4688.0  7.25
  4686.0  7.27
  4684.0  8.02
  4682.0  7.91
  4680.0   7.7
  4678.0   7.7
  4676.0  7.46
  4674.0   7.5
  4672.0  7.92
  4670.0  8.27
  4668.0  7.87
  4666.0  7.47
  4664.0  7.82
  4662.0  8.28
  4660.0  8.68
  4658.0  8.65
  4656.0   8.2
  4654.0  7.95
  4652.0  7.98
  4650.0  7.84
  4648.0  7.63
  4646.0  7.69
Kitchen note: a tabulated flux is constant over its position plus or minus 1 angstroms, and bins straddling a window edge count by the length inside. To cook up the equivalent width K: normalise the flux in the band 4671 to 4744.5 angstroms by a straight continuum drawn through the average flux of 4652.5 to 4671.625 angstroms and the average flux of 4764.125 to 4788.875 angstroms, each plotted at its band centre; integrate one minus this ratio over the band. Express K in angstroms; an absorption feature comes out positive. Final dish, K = 3.6 angstroms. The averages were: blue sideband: 8.12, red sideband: 8.1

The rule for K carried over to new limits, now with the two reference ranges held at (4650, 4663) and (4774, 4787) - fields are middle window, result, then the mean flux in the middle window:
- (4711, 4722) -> 0.49 angstroms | 7.85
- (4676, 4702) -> 1.97 angstroms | 7.61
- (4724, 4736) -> 0.93 angstroms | 7.58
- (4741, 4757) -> -0.22 angstroms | 8.31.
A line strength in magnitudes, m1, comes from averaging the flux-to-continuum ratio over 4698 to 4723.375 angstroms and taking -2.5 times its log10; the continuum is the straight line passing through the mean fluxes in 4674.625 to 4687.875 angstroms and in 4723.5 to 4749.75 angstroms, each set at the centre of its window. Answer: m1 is 0.02 mag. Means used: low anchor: 7.64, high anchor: 7.92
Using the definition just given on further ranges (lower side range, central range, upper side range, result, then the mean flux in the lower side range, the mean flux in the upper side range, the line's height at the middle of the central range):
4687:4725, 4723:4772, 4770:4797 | -0.01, 7.66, 8.23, 7.97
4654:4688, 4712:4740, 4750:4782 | 0.03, 7.9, 8.19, 8.07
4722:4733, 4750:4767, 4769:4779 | -0.03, 7.52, 8.23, 7.99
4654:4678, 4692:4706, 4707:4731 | 0.05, 8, 7.68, 7.8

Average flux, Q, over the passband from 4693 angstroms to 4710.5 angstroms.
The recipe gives 7.43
